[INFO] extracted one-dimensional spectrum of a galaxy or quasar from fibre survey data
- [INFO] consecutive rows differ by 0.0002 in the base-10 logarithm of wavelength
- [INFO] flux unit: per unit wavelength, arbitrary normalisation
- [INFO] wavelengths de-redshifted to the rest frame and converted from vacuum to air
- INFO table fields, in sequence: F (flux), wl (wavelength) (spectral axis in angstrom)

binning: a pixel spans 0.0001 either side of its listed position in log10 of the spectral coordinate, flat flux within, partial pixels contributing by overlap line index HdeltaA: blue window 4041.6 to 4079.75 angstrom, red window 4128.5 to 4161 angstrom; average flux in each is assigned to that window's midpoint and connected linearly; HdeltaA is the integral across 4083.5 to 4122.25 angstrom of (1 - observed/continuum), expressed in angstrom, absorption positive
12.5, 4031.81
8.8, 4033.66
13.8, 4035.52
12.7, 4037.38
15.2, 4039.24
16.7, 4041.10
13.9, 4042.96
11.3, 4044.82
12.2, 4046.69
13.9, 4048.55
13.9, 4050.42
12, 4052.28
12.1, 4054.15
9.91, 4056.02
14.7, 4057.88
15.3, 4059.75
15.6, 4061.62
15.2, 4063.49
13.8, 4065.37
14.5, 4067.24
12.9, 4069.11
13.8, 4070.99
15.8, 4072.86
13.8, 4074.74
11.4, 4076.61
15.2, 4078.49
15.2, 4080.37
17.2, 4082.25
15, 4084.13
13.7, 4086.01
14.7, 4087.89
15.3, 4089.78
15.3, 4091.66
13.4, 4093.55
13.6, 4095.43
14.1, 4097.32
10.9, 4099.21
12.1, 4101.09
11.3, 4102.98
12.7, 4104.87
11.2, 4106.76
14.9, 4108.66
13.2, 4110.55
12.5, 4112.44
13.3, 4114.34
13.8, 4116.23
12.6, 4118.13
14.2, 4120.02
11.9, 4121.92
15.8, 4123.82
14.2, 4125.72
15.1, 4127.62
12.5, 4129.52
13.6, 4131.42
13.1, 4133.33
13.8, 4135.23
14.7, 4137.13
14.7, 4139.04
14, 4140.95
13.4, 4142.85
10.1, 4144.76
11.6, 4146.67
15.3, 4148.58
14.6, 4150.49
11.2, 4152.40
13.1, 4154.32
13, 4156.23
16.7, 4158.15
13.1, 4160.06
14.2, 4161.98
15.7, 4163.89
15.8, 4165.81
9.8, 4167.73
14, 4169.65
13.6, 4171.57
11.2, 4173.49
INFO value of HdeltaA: 0.6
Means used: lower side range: 13.6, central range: 13.3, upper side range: 13.4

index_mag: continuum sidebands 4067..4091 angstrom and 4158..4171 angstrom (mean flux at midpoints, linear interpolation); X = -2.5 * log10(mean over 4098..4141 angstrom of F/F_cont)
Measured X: 0.08 mag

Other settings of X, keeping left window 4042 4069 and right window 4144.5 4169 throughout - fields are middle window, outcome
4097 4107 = 0.126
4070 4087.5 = -0.086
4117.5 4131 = -0.024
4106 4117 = 0.025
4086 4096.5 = -0.072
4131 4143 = -0.036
